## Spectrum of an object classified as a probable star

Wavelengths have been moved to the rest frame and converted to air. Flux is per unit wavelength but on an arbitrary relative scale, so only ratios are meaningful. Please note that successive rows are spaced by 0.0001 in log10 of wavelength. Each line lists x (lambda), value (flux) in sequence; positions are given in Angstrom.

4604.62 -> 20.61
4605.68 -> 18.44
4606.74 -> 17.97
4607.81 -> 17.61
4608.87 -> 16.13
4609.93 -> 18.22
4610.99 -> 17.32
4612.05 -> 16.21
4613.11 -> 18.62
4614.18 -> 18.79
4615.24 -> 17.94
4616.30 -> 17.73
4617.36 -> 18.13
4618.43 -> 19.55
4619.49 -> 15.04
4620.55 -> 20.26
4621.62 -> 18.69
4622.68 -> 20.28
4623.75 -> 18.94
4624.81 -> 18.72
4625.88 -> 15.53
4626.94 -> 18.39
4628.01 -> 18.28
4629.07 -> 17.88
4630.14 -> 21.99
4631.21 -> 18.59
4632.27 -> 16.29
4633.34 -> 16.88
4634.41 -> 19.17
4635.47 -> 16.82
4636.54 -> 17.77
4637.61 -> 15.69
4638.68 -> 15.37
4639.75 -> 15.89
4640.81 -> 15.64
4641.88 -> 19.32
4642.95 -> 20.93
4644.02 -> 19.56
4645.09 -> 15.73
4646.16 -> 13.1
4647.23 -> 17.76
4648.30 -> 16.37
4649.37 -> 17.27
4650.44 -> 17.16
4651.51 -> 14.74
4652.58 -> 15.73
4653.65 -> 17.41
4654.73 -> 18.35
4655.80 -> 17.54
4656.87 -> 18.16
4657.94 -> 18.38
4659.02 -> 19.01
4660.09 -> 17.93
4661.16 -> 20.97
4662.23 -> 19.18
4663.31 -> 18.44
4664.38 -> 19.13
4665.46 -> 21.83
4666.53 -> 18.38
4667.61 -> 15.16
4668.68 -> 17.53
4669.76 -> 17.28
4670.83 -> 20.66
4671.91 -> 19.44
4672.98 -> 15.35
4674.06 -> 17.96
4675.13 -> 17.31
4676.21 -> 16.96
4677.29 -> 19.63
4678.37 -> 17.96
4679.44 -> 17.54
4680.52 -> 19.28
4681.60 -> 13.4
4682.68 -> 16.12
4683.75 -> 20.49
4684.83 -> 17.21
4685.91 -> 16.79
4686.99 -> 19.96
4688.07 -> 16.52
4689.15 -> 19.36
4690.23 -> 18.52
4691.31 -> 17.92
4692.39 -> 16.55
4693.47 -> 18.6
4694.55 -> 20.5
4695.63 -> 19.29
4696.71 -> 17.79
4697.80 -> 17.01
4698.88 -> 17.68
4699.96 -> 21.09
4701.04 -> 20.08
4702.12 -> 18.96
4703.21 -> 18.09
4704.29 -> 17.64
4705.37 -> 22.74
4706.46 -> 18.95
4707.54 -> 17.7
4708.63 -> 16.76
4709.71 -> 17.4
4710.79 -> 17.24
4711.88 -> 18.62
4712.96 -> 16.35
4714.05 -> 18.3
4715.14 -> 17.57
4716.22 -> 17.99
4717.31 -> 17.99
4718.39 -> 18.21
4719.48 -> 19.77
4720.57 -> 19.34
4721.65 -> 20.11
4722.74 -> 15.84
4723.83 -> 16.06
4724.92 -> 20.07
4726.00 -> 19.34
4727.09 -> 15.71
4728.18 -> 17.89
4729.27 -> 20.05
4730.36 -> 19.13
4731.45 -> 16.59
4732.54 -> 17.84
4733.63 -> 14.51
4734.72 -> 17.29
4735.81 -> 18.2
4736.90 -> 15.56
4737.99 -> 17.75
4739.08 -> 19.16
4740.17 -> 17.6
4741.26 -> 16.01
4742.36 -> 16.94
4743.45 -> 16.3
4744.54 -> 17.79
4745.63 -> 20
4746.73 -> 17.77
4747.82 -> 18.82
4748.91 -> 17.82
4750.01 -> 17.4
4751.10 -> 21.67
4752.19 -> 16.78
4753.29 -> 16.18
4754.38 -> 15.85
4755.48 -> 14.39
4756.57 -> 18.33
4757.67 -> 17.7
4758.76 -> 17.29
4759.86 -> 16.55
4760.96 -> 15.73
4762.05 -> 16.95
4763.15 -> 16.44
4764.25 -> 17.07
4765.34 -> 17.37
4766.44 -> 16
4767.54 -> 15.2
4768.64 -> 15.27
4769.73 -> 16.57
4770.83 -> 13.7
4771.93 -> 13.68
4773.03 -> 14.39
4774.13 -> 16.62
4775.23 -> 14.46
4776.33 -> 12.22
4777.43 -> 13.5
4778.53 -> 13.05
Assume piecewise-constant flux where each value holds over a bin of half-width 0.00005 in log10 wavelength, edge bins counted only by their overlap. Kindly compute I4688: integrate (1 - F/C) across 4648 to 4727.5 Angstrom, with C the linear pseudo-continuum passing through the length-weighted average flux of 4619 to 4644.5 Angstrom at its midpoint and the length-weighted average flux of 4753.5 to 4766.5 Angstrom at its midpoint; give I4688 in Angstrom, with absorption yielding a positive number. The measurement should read -3.24 Angstrom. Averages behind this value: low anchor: 18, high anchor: 16.7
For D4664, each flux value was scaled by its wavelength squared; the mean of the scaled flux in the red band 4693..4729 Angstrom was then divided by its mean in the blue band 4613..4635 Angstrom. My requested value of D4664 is 1.0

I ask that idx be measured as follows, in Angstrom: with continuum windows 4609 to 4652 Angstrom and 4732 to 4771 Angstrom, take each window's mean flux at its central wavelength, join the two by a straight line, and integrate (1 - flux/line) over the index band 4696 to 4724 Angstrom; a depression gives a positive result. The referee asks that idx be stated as -1.7 Angstrom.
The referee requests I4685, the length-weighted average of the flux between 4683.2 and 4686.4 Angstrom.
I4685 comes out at 18.2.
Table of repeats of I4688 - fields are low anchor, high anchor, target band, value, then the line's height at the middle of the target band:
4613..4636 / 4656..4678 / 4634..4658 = 1.65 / 18.4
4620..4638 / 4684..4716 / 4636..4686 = 1.77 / 18.3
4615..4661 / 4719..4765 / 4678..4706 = -1.16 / 17.6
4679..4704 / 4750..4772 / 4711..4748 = -1.15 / 17.3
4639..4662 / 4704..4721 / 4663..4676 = -0.32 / 17.7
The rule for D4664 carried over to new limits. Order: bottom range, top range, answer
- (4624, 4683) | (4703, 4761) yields 1.04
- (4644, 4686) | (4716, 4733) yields 1.06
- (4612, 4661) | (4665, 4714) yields 1.05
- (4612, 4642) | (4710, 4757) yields 1.04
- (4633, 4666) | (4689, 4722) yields 1.07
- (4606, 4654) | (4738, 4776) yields 1.00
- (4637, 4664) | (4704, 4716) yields 1.07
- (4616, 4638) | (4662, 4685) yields 1.01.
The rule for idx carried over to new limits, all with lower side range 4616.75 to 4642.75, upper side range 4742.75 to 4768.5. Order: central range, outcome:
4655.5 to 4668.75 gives -0.69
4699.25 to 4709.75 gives -0.92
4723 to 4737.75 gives -0.18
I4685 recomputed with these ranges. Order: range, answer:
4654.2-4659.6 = 18.3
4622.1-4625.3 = 19.3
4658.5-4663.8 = 19.1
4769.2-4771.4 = 15.1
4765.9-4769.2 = 15.5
